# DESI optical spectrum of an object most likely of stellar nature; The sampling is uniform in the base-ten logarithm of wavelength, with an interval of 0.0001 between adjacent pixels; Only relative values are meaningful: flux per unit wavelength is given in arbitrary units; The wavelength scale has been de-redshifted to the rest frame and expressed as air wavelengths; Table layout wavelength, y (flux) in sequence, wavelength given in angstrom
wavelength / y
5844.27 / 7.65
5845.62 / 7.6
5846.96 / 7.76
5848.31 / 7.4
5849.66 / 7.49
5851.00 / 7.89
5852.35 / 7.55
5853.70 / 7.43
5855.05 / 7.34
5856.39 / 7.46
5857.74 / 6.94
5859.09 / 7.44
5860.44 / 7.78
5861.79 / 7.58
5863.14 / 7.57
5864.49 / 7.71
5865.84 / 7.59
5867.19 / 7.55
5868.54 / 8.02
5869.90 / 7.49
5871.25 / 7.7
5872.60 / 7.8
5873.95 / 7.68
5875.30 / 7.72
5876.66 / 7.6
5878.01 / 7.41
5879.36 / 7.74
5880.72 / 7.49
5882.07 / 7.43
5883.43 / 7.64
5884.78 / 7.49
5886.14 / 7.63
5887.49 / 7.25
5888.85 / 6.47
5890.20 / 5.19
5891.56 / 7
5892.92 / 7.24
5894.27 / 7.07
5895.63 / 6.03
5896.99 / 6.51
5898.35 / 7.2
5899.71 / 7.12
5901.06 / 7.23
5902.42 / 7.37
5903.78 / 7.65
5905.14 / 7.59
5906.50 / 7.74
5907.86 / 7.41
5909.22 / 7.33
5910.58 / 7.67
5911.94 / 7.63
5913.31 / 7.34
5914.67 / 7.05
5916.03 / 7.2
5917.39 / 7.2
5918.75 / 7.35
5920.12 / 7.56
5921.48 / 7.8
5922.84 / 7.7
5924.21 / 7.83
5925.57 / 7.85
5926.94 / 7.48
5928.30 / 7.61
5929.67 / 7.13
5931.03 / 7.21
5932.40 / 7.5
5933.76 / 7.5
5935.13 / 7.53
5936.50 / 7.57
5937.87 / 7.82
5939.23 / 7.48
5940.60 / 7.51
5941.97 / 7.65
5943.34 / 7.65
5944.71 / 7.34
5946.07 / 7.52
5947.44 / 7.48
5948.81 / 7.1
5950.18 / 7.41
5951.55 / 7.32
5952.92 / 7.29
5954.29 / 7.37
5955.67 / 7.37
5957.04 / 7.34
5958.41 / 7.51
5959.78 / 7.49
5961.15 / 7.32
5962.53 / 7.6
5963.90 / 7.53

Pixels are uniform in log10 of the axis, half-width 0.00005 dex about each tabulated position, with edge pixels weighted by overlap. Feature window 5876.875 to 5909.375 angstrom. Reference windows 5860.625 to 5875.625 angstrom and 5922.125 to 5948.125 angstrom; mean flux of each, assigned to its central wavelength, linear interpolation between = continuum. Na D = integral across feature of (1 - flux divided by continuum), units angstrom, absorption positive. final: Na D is 1.9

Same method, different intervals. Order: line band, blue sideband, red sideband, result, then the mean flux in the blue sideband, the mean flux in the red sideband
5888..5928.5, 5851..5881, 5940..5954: 1.4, 7.58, 7.43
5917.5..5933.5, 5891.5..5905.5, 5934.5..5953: -0.5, 7.09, 7.48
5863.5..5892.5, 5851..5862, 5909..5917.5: 0.0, 7.46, 7.36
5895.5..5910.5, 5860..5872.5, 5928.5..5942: 0.6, 7.67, 7.48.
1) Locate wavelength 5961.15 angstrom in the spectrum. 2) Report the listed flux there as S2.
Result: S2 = 7.32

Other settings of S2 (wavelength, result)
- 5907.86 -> 7.41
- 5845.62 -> 7.6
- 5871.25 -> 7.7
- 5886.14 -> 7.63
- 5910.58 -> 7.67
